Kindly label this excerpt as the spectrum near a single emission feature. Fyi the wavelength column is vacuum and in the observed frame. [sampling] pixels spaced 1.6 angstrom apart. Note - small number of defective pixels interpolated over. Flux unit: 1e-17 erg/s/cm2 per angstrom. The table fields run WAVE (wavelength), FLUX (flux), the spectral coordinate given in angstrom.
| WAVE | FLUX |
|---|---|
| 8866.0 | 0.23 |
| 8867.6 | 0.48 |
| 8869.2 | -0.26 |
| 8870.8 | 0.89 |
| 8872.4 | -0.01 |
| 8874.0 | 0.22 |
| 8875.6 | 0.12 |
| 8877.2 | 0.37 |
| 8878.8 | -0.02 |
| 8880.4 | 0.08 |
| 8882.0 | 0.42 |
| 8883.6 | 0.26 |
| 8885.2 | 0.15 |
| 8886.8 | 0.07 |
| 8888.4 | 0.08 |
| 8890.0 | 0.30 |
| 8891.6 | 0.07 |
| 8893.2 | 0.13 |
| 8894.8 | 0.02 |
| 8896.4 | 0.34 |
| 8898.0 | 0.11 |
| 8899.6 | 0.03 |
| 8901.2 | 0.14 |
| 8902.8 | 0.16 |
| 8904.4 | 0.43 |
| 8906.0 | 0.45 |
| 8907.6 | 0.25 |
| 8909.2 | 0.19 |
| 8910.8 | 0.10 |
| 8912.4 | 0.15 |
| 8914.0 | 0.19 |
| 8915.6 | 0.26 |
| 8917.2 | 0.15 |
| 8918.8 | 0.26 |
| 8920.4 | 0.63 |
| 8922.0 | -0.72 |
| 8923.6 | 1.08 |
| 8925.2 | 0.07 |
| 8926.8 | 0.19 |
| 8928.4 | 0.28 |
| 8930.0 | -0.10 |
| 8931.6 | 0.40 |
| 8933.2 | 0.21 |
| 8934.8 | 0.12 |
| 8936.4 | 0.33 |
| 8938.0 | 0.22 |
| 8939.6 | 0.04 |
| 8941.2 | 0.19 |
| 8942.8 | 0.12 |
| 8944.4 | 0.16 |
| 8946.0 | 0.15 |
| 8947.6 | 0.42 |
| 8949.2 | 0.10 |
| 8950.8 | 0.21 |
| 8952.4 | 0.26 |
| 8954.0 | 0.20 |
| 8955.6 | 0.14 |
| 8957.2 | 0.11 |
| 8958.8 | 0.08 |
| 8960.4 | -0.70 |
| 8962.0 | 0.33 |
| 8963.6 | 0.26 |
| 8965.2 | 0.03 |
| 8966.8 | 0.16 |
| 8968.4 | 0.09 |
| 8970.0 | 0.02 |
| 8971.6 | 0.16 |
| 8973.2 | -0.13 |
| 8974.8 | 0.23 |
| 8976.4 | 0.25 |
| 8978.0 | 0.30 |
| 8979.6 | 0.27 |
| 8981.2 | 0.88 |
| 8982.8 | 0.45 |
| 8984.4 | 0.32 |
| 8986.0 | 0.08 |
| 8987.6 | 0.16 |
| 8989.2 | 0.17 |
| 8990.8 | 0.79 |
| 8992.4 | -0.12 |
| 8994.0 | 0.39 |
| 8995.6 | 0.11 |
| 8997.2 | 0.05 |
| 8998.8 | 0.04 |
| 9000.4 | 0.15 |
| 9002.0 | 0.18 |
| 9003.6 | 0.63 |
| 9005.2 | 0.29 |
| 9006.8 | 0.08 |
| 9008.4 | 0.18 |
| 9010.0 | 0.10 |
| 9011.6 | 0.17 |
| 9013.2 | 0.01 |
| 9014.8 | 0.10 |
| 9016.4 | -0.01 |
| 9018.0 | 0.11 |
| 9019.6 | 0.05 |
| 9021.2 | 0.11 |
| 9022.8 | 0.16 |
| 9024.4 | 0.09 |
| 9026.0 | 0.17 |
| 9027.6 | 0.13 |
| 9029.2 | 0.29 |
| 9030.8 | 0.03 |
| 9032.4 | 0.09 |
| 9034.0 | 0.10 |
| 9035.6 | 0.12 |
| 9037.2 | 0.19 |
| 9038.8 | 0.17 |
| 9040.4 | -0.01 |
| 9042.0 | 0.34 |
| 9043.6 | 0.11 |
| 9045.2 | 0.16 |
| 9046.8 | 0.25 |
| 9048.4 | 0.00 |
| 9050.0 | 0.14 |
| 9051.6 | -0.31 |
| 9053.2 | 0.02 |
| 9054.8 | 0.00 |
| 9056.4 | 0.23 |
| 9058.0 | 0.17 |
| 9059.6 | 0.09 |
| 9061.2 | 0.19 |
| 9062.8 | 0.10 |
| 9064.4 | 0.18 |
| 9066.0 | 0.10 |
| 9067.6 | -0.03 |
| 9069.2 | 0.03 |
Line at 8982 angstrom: Hgamma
